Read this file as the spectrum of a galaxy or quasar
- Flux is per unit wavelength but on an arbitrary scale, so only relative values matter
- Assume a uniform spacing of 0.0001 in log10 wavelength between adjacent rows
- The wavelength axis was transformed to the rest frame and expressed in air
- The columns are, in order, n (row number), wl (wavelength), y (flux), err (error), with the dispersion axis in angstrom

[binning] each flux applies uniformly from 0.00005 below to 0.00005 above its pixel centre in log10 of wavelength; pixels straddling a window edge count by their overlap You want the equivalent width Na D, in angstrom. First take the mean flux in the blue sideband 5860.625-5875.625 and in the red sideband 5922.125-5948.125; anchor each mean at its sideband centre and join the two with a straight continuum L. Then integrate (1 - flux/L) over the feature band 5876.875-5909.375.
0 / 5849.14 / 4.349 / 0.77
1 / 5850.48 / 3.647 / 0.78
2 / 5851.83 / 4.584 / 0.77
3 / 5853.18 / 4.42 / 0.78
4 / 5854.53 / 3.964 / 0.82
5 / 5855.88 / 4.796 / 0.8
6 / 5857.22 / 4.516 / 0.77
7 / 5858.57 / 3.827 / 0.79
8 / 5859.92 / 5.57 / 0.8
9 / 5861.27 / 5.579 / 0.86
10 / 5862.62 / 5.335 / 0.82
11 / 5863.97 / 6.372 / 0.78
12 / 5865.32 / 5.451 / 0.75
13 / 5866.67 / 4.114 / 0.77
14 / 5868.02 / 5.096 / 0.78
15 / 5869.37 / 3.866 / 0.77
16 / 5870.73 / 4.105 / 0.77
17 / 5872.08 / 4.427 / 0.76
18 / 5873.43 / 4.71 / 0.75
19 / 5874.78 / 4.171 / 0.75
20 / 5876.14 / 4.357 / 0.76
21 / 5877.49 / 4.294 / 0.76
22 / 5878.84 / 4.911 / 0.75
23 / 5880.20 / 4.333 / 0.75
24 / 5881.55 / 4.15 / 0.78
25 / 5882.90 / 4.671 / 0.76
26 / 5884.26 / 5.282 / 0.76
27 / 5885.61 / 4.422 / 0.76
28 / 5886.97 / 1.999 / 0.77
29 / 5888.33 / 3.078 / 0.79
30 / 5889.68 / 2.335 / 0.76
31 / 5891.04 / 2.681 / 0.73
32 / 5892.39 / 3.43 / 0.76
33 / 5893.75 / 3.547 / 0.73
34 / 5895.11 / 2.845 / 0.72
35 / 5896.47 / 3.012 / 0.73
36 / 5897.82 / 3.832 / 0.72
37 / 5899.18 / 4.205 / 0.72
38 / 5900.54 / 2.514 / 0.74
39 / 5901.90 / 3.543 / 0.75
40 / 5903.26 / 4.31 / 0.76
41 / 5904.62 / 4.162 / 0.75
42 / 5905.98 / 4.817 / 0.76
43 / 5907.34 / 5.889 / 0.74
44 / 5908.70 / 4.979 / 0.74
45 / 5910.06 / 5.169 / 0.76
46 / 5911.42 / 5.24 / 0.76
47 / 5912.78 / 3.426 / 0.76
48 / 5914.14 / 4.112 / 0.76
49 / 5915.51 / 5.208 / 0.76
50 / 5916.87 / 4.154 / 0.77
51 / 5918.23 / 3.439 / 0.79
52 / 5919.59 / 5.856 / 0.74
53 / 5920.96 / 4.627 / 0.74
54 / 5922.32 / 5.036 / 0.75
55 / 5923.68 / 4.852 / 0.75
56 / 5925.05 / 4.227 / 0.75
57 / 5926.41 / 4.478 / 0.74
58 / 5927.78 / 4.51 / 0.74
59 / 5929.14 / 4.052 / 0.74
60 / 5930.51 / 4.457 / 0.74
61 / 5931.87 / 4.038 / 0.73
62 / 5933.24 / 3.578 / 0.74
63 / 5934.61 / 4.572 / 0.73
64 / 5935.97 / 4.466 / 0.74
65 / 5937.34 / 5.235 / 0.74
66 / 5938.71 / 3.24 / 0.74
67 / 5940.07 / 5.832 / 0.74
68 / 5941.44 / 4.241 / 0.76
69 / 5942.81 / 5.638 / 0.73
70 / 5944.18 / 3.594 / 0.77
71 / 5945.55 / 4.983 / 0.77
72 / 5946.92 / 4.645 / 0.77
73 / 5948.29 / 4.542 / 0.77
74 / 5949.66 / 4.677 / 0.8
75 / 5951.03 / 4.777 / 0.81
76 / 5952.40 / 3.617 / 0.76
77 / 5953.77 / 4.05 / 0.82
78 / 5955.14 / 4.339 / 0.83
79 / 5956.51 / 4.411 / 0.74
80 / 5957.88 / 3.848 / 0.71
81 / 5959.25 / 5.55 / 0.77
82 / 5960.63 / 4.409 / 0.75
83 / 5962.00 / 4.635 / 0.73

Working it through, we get 5.67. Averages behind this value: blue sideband 4.83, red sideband 4.5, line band 3.88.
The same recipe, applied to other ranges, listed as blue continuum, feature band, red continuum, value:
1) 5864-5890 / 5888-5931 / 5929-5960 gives 2.31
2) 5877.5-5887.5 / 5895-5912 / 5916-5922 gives 0.87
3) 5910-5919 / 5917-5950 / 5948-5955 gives -1.43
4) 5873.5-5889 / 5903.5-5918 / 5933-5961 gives -1.15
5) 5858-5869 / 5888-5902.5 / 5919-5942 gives 4.99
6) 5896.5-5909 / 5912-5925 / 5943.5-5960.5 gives -0.82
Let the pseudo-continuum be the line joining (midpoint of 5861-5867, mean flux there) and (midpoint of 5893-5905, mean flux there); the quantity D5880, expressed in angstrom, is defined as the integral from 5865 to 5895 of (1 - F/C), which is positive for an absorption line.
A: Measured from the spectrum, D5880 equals 3.6 angstrom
